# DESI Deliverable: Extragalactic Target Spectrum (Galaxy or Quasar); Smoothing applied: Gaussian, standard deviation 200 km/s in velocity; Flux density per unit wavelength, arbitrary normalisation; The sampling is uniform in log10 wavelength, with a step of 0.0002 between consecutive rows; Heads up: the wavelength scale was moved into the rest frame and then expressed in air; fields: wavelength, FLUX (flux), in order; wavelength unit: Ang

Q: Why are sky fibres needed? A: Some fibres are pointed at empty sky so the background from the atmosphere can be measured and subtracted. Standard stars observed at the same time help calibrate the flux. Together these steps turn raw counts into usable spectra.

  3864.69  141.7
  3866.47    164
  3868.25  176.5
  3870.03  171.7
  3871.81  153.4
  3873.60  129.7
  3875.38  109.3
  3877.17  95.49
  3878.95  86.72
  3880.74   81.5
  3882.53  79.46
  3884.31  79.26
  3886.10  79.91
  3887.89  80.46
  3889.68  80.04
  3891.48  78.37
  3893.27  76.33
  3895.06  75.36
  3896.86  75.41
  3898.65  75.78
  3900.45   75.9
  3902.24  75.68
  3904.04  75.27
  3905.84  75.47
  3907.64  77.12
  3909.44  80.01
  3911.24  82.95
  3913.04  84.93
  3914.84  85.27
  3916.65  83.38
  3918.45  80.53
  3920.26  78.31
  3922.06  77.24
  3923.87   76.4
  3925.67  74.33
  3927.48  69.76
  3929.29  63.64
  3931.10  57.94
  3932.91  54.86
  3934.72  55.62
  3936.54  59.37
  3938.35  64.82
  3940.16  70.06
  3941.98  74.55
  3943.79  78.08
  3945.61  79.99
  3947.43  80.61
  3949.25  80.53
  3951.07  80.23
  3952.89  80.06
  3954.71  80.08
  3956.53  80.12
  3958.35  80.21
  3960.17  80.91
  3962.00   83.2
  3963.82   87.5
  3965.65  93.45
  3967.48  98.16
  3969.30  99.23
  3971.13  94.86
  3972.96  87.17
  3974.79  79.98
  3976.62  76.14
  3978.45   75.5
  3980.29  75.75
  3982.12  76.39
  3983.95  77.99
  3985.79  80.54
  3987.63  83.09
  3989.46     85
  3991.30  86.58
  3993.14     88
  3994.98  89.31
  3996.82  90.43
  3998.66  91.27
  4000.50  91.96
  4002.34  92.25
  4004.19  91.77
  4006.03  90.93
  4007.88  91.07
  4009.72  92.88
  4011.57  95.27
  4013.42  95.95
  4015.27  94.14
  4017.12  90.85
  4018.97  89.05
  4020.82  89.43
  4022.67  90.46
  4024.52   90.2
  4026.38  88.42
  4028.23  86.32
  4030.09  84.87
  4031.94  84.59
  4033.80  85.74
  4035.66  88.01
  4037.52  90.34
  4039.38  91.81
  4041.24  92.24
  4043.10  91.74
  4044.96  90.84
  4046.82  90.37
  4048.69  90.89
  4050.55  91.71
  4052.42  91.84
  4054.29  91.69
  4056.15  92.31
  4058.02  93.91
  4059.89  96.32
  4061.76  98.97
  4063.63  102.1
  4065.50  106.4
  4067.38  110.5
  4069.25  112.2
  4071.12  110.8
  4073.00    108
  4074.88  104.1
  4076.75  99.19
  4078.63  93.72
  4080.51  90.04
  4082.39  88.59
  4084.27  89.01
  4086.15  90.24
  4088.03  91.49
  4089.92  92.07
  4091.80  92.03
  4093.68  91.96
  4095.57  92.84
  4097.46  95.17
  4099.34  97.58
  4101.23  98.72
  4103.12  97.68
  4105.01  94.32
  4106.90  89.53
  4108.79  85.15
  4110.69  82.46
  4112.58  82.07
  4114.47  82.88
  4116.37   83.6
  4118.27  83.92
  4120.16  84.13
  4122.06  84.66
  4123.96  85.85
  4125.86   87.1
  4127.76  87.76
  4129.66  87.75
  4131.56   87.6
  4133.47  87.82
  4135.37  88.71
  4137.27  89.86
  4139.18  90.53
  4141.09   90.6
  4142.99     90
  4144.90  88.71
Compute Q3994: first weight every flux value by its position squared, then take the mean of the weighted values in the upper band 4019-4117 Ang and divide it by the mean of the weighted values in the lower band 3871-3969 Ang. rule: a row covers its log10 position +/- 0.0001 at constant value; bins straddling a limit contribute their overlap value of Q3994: 1.2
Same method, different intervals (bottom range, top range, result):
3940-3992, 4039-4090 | 1.23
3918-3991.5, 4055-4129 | 1.28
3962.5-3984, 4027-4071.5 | 1.15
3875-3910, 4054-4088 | 1.35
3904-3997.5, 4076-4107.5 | 1.26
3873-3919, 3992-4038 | 1.16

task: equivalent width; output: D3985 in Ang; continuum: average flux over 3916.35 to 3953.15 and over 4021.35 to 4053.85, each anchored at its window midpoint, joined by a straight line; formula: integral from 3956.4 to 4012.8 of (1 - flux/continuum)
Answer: -4.4 Ang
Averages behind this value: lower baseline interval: 72.1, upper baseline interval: 89.5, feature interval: 86.8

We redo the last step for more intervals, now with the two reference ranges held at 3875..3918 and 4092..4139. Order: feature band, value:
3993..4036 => -2.6 Ang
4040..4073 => -4.2 Ang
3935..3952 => 1.9 Ang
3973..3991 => 0.9 Ang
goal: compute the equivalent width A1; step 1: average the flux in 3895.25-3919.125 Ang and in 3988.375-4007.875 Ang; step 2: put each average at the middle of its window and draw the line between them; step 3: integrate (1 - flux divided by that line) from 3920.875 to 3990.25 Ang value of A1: 5.78 Ang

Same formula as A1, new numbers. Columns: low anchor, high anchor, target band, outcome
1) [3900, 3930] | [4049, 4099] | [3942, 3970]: -0.41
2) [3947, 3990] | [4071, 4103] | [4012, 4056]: -0.15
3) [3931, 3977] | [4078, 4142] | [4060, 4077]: -3.75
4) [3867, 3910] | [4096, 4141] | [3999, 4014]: -0.22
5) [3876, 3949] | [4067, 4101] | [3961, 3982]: -0.71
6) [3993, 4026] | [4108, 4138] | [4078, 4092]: -0.51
